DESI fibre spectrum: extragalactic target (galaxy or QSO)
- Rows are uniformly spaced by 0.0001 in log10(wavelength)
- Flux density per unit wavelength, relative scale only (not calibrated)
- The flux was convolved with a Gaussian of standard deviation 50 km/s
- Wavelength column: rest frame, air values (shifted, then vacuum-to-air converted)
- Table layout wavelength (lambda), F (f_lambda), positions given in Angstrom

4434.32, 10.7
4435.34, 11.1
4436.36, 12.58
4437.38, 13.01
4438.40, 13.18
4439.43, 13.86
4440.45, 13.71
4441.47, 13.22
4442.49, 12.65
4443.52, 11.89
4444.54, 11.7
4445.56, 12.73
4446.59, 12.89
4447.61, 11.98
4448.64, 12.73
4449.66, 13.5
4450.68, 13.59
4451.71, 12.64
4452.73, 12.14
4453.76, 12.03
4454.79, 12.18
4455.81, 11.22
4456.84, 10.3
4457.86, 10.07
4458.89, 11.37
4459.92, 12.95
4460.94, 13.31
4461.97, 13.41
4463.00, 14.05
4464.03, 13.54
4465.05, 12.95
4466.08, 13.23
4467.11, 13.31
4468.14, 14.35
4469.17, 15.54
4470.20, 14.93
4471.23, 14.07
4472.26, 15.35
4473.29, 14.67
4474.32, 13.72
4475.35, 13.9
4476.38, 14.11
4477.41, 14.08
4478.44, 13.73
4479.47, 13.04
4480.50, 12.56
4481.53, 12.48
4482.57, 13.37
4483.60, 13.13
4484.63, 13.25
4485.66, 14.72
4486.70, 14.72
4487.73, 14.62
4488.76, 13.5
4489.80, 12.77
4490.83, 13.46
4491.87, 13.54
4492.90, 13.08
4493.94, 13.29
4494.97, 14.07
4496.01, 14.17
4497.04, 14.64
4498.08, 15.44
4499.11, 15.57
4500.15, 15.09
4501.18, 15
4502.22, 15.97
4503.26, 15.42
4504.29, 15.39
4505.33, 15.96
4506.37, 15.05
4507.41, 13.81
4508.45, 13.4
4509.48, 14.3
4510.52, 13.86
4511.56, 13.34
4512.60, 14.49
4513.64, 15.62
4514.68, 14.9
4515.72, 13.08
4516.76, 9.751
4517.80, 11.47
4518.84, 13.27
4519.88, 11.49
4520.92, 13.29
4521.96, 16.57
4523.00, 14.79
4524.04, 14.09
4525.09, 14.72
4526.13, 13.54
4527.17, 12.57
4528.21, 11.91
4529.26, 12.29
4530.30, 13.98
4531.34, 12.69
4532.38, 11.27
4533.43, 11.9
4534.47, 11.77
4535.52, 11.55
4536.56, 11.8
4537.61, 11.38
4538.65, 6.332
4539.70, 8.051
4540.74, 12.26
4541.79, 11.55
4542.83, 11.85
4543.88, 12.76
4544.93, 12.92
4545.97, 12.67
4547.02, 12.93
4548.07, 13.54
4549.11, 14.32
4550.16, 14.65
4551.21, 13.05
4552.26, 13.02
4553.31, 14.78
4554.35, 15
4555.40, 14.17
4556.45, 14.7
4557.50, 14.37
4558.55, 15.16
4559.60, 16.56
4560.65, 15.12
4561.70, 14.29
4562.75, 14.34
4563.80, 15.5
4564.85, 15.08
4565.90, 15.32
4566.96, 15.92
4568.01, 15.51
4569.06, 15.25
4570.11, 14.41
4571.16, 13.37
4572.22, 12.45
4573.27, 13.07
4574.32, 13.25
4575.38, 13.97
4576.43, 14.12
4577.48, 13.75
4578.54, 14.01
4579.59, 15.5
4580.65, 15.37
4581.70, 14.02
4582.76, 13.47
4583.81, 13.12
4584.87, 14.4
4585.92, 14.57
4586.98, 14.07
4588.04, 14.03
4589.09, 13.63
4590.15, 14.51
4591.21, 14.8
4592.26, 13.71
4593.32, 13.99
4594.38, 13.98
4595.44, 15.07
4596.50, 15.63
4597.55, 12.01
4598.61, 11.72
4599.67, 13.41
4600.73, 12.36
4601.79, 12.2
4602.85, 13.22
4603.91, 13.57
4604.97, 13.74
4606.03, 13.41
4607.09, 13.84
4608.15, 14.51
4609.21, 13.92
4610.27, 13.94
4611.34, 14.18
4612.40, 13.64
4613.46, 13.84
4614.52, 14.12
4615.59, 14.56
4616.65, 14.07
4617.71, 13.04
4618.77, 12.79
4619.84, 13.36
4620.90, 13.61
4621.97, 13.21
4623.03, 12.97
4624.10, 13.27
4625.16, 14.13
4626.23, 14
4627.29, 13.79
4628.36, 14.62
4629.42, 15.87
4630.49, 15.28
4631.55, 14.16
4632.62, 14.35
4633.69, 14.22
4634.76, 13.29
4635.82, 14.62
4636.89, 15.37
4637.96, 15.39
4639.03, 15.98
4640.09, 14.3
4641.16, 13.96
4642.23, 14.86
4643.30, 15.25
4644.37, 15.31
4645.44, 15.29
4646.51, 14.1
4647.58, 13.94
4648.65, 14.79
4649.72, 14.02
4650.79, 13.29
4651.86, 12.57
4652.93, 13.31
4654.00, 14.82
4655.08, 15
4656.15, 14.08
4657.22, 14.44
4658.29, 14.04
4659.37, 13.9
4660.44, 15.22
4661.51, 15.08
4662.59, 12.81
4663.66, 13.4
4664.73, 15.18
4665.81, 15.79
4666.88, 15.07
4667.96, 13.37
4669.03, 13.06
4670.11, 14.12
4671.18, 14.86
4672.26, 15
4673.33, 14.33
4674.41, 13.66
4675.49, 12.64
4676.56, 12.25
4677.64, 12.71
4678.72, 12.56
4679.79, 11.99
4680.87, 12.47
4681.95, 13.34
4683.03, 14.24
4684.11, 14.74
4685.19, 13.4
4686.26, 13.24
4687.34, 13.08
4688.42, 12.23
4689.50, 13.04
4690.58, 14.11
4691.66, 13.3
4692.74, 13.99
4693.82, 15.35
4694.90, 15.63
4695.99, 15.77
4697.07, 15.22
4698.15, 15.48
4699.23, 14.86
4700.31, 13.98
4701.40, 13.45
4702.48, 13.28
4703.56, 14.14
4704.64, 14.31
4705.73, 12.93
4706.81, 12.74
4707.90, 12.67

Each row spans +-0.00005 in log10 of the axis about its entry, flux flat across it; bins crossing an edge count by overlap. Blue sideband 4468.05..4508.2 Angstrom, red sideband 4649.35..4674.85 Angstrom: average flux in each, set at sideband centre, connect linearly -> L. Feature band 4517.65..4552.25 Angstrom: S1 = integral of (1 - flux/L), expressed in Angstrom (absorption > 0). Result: 4.1 Angstrom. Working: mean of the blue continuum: 14.2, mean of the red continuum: 14.2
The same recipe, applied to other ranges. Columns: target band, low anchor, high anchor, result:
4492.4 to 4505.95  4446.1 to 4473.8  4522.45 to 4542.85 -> -2.6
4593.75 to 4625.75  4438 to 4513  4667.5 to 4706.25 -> 0.3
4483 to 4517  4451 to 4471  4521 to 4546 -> -4.5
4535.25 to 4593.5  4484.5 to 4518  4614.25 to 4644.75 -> 2.1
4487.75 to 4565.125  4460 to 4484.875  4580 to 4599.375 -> 1.7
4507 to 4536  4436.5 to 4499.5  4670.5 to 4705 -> 0.5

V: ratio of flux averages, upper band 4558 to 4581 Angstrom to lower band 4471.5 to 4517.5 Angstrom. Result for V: 1.0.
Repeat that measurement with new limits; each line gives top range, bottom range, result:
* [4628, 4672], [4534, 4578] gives 1.07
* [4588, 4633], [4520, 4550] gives 1.11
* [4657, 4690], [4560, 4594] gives 0.96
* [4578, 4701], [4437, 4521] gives 1.04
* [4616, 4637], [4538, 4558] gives 1.09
